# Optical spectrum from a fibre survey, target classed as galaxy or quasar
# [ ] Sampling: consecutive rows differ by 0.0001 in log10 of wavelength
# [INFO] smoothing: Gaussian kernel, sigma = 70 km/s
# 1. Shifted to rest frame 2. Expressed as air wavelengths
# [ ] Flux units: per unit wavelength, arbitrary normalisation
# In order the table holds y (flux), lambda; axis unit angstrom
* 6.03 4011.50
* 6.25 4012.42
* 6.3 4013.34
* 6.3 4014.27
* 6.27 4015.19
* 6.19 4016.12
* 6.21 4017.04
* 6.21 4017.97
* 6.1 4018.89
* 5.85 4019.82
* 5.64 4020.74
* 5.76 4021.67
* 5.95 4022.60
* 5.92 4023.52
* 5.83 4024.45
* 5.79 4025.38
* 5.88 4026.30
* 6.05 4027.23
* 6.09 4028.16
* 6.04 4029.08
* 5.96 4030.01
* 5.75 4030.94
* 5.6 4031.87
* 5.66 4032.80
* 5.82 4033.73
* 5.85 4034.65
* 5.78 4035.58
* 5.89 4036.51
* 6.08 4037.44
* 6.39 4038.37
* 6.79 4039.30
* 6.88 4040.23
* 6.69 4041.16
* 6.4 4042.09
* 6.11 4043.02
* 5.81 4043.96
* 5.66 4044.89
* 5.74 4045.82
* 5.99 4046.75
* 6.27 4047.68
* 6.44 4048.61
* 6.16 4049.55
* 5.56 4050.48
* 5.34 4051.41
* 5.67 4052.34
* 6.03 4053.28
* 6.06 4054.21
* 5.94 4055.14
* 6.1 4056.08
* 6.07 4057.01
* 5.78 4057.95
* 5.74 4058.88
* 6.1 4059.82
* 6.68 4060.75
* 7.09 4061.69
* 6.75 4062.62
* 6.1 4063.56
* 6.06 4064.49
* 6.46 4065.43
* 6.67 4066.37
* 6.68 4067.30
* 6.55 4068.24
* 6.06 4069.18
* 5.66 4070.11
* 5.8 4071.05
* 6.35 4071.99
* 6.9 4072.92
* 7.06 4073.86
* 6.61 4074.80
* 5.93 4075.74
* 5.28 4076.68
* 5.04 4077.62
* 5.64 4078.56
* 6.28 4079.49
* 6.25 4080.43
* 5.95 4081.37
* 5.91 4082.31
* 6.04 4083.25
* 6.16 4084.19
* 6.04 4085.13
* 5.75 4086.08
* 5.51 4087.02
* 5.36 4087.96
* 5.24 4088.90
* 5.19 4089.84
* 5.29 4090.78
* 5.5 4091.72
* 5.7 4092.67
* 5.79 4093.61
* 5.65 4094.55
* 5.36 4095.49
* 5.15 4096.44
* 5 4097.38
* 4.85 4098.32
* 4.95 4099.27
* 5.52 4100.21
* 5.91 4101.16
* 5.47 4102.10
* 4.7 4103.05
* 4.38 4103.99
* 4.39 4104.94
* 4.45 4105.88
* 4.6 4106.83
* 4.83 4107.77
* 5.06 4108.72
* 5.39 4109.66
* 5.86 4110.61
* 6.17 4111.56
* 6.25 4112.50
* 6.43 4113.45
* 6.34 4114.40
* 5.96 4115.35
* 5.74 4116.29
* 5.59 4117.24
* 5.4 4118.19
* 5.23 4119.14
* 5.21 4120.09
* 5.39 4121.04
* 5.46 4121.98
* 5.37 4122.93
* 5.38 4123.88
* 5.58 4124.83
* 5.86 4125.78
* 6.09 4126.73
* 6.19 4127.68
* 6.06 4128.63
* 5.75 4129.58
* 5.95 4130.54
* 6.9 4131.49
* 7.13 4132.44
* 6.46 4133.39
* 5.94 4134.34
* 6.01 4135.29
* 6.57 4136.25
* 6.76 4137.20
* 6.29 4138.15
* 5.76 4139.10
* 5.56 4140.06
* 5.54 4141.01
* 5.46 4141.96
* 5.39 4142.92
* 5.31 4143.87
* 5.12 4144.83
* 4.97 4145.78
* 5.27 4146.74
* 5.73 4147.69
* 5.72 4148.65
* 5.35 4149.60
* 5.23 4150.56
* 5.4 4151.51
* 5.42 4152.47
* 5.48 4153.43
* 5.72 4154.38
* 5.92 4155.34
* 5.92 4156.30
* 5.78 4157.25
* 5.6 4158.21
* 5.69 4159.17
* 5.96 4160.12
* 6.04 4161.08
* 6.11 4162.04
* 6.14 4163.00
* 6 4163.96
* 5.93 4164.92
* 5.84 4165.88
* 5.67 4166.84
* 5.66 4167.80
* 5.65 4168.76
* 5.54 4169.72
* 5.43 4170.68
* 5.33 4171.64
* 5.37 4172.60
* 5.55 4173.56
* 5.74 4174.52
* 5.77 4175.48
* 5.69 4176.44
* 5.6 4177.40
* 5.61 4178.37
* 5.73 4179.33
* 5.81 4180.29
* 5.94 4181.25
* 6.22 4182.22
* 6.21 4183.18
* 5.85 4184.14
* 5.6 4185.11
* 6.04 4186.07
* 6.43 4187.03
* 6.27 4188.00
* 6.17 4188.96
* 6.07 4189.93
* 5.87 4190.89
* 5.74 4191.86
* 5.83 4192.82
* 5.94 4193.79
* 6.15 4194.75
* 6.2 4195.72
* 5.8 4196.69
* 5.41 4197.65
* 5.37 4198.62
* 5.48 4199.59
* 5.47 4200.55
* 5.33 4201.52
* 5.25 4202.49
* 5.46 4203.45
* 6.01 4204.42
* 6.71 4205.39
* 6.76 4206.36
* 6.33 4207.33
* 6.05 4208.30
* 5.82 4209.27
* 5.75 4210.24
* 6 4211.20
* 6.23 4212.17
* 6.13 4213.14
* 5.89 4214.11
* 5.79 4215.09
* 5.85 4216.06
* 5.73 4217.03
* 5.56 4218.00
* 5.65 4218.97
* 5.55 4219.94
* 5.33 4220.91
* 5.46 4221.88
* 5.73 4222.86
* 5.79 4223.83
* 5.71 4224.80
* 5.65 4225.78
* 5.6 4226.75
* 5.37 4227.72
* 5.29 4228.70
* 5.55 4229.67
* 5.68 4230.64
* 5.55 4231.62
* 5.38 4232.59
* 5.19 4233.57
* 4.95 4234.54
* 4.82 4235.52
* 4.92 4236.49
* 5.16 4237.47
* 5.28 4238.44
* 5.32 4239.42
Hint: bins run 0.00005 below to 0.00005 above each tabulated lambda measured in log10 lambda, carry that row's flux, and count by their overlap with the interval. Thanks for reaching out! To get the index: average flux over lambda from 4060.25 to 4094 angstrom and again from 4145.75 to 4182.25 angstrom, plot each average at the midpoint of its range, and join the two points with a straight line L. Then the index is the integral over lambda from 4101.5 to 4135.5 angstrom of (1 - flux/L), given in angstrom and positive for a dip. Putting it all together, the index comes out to 1.3 angstrom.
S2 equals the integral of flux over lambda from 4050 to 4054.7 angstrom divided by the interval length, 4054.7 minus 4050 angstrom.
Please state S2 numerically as 5.75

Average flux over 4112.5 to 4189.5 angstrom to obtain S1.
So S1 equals 5.79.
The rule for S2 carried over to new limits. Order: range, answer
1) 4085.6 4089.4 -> 5.46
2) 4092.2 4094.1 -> 5.76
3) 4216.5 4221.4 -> 5.58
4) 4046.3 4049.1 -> 6.23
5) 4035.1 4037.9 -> 5.91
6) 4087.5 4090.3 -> 5.27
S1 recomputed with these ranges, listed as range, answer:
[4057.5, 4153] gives 5.75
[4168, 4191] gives 5.81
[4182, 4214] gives 5.94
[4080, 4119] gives 5.49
